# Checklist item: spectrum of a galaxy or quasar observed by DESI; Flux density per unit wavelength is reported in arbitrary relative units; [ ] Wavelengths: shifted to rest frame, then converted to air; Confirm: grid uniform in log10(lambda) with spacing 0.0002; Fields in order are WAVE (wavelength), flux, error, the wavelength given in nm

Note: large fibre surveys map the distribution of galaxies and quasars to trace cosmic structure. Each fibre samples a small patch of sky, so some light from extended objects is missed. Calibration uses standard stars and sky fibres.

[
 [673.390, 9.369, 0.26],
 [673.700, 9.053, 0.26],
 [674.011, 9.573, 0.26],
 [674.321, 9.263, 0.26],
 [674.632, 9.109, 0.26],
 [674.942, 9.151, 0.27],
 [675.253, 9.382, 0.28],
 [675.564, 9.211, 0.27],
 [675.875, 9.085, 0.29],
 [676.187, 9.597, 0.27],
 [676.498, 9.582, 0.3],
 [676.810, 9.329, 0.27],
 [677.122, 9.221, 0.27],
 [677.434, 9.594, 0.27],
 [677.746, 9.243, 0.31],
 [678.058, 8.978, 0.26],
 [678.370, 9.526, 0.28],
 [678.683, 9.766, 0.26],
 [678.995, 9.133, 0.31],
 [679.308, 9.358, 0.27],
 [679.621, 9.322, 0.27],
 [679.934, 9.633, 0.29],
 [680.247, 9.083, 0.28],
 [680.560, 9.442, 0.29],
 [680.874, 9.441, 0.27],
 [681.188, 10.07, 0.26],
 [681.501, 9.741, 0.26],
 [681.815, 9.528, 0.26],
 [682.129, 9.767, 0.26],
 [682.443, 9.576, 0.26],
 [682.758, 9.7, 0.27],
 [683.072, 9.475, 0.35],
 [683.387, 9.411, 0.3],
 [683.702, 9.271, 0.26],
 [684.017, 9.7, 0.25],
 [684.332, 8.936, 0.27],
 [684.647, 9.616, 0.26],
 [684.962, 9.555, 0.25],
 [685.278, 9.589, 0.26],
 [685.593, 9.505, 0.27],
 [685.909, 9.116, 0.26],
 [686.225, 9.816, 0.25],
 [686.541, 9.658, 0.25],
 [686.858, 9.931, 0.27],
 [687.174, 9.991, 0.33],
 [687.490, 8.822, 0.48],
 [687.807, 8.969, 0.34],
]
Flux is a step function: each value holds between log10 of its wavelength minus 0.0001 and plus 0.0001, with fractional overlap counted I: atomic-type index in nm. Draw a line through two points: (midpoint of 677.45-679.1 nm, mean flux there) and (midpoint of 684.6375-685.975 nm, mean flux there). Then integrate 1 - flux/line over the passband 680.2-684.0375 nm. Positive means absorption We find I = -0.05 nm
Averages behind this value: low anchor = 9.36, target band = 9.56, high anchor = 9.49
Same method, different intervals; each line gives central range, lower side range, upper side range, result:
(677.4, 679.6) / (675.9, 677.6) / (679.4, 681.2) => 0.02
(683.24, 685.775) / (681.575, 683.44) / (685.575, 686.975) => 0.04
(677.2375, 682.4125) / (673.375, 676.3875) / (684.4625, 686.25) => -0.05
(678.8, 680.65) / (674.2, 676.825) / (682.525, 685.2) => 0.01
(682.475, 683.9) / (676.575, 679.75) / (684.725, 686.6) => 0.00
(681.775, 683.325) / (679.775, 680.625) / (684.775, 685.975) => -0.03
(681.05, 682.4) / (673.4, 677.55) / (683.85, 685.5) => -0.05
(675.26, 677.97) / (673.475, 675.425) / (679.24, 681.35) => 0.00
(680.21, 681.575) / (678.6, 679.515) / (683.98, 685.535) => -0.02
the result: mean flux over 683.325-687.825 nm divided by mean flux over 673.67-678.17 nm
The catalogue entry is 1.02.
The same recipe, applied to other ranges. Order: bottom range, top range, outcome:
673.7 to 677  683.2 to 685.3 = 1.01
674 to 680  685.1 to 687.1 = 1.03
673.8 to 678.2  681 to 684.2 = 1.03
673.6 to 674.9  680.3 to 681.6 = 1.04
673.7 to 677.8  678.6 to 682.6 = 1.02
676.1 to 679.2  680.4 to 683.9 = 1.02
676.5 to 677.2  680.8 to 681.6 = 1.05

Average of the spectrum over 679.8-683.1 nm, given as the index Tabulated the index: 9.59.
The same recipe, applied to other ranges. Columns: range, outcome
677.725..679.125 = 9.35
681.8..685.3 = 9.51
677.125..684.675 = 9.46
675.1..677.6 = 9.37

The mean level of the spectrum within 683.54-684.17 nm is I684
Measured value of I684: 9.48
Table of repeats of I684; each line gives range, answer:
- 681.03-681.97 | 9.78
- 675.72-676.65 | 9.42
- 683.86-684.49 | 9.32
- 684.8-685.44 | 9.58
